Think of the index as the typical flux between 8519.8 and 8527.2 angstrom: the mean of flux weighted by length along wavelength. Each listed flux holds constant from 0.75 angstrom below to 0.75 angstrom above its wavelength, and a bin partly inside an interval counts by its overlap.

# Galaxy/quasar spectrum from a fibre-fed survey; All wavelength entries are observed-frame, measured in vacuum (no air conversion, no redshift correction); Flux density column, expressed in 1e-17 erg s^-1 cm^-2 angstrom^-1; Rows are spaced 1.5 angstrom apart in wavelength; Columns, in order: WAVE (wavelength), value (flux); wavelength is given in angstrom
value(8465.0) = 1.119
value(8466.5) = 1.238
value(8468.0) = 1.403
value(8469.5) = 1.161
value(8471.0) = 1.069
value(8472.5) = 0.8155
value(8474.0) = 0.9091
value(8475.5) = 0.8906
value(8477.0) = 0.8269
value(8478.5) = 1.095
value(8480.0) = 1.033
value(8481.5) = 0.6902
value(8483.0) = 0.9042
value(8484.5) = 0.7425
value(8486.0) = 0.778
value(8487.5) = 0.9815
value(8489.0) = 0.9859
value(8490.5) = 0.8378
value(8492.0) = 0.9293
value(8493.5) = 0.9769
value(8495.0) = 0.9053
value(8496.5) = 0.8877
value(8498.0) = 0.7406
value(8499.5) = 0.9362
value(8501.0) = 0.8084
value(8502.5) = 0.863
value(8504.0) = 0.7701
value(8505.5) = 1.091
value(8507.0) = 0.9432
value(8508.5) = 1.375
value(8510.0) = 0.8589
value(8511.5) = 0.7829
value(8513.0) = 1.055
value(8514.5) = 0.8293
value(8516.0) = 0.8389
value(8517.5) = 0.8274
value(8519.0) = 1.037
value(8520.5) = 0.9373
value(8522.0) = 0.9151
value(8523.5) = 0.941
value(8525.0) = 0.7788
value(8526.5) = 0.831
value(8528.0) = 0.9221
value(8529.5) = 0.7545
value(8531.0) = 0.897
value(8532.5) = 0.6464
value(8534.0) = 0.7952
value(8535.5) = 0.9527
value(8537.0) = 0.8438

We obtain 0.881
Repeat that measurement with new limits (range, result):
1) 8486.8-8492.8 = 0.934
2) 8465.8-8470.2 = 1.27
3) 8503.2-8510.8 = 1.01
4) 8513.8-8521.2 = 0.894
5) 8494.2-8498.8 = 0.847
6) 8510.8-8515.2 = 0.891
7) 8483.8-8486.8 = 0.764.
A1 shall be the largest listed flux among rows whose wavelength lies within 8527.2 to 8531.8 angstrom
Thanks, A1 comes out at 0.9221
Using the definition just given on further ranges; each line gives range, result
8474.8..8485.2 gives 1.095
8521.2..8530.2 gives 0.941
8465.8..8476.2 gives 1.403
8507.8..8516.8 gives 1.375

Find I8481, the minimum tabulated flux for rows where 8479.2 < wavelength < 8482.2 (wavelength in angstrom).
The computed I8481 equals 0.6902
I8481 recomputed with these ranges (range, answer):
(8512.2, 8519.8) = 0.8274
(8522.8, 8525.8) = 0.7788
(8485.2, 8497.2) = 0.778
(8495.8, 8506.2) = 0.7406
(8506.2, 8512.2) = 0.7829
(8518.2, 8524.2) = 0.9151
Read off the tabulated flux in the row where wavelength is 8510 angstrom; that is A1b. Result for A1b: 0.8589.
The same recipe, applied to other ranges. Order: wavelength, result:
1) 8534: 0.7952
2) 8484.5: 0.7425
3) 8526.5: 0.831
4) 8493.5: 0.9769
